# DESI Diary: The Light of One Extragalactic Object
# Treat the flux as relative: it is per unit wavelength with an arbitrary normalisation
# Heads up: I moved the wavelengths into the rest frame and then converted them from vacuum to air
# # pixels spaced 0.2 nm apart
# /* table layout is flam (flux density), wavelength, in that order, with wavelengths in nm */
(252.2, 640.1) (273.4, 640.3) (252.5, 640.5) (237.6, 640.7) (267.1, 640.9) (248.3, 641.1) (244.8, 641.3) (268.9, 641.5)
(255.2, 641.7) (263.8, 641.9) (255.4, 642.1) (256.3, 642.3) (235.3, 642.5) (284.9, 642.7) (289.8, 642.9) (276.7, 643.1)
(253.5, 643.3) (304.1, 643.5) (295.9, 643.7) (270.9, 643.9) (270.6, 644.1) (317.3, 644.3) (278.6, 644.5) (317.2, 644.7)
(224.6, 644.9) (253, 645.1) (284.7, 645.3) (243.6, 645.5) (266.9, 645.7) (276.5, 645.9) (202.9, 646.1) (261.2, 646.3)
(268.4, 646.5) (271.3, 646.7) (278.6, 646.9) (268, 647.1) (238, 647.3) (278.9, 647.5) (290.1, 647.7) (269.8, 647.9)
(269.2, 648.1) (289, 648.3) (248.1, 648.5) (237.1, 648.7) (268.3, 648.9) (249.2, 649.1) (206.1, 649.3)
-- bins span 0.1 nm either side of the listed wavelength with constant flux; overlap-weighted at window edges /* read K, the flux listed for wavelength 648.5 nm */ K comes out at 248.1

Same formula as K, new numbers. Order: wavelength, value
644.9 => 224.6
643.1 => 276.7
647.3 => 238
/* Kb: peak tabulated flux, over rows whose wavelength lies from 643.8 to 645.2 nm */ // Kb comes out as 317.3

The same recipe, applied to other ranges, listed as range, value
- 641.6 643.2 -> 289.8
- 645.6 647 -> 278.6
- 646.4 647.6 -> 278.9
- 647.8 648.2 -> 269.8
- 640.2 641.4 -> 273.4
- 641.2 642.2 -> 268.9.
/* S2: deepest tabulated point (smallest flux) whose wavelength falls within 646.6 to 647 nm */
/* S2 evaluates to 271.3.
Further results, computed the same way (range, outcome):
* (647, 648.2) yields 238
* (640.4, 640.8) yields 237.6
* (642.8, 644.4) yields 253.5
